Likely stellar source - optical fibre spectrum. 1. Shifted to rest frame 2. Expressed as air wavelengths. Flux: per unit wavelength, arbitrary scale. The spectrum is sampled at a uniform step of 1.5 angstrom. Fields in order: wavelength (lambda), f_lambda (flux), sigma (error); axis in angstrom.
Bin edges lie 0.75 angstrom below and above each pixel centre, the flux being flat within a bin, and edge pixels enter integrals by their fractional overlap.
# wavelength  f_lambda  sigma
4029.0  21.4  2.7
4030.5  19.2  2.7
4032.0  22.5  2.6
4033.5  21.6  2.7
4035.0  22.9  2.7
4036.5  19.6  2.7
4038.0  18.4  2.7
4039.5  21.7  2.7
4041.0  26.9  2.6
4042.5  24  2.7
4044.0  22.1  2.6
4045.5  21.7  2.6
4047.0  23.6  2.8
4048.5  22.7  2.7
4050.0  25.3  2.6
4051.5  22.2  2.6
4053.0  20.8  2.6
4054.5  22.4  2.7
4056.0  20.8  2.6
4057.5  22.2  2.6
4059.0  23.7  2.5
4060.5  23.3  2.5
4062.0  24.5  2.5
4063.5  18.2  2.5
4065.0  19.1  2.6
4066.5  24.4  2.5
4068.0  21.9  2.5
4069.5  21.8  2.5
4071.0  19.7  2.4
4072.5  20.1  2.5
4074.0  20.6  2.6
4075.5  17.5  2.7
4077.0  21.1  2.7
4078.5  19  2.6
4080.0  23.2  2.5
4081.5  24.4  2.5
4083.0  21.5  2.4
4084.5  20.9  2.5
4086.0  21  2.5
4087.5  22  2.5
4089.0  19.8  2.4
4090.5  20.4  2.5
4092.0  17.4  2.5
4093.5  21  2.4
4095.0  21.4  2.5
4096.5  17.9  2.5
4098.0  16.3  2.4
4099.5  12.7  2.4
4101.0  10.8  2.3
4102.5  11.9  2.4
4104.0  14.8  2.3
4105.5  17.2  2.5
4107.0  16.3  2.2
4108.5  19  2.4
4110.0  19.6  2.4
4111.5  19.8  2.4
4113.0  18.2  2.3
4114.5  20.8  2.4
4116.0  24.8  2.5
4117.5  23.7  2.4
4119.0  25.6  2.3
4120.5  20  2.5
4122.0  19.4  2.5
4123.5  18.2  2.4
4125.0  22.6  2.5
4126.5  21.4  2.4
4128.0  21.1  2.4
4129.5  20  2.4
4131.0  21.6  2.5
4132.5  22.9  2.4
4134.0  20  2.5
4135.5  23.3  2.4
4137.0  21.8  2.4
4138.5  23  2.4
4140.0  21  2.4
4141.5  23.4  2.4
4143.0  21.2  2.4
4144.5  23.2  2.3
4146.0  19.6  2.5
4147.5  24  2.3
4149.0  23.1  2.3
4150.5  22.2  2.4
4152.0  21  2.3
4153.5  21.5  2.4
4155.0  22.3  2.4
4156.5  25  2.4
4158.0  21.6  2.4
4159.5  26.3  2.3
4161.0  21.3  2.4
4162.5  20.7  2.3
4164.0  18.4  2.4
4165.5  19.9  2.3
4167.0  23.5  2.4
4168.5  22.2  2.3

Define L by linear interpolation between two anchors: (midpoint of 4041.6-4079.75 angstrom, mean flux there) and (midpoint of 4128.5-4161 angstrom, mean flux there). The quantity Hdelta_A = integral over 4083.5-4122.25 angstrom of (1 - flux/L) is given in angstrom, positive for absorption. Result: 5.4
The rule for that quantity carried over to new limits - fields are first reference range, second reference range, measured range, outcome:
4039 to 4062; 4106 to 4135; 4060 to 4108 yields 5.55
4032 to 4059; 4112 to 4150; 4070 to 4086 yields 0.93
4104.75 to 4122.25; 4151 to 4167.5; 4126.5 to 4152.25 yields -0.78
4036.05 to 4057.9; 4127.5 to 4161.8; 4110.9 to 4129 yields 0.76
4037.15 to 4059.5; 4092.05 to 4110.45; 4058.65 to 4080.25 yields -1.03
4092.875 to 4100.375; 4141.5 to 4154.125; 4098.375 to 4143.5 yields 0.04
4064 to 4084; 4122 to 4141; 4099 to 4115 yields 3.60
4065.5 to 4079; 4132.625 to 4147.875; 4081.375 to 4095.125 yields 0.12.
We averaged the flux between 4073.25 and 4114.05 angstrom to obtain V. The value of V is 18.7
